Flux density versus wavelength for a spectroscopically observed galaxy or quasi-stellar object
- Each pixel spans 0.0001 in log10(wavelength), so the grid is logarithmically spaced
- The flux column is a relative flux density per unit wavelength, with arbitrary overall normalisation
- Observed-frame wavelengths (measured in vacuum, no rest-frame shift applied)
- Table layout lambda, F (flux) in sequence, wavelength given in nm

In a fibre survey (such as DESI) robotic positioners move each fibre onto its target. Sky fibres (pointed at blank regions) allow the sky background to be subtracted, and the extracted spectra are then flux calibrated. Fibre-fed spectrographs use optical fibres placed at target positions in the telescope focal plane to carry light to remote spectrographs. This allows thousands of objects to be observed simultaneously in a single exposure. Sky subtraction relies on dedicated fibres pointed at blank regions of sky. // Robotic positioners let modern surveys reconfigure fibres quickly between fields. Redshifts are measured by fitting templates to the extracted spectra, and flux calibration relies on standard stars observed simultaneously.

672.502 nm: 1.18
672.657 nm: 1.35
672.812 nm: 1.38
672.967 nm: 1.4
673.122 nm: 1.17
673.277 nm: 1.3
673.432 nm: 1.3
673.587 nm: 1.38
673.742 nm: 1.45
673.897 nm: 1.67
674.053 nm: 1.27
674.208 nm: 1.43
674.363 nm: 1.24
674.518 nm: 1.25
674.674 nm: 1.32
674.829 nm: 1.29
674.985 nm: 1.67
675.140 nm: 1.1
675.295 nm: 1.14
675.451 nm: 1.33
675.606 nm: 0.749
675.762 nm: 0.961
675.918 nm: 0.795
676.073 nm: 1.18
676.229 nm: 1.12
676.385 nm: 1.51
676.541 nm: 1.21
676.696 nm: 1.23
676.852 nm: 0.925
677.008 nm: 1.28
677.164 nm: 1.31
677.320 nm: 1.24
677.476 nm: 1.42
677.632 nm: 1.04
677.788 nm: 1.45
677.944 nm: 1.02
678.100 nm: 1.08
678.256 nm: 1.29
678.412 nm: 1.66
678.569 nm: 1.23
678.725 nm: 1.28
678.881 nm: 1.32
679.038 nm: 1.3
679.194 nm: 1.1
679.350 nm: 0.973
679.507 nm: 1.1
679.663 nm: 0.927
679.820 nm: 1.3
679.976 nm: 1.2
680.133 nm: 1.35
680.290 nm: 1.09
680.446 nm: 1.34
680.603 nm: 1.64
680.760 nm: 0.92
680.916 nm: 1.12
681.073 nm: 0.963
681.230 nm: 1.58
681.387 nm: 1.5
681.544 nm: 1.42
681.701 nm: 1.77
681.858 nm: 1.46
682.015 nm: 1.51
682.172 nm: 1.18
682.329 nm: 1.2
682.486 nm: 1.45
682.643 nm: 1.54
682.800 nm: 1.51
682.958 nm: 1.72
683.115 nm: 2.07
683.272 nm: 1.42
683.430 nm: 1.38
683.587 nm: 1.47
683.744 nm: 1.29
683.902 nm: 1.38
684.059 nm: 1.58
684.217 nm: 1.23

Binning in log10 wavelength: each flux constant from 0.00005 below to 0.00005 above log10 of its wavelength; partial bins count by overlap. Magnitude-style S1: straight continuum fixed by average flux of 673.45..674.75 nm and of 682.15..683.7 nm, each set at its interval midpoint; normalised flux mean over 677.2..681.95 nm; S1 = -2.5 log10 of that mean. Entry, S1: 0.15 mag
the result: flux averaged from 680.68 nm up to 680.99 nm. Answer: 1.02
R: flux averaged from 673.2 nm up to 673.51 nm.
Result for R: 1.3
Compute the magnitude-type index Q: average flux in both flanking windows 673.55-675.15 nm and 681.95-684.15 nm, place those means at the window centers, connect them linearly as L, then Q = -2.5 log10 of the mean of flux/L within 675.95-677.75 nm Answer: 0.16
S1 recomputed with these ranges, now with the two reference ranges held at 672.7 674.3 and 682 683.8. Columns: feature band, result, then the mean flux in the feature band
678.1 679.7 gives 0.177 mag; 1.22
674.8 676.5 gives 0.198 mag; 1.16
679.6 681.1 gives 0.211 mag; 1.2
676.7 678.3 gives 0.177 mag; 1.2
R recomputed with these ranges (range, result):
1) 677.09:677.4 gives 1.28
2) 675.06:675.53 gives 1.19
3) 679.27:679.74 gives 1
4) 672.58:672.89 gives 1.36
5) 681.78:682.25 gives 1.38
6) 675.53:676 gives 0.839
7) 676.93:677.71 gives 1.26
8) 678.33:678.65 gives 1.44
